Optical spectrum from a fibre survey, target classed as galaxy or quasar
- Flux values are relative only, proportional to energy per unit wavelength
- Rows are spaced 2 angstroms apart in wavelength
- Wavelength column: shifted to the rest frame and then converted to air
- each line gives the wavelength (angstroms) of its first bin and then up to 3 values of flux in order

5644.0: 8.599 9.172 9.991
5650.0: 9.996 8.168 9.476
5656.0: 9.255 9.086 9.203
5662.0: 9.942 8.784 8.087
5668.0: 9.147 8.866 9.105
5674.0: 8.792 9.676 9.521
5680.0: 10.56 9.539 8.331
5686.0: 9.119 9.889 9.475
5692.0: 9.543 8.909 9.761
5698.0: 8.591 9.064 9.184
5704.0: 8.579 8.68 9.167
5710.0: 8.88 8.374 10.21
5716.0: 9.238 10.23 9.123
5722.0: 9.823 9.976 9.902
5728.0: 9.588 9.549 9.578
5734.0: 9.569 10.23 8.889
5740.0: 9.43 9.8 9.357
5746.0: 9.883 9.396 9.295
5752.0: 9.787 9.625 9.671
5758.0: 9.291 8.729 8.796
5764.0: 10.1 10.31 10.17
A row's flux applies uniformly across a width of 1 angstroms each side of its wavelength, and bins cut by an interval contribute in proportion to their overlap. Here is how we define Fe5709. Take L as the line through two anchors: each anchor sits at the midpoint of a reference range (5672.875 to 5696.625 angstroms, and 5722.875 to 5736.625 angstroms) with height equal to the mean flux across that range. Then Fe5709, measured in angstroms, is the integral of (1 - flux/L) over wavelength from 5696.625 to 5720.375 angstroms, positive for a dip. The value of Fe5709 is 1.19 angstroms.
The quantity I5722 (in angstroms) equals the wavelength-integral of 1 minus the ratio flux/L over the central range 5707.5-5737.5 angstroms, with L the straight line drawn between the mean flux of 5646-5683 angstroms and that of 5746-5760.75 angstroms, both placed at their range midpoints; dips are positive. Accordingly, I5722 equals -0.54 angstroms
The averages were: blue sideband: 9.29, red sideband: 9.44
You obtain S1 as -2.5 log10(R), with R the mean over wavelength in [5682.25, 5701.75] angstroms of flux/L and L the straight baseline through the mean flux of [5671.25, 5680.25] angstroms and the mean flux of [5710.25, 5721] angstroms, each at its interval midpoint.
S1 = 0.03 mag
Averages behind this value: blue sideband 9.46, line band 9.2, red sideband 9.4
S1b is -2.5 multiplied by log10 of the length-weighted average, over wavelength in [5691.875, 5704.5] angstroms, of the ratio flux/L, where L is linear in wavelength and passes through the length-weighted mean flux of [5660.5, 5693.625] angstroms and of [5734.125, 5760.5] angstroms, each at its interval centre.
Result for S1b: 0.03 mag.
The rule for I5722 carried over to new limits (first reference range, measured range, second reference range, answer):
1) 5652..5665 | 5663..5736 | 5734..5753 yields 0.6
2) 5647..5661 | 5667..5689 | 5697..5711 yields -0.5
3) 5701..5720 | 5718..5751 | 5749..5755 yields -0.7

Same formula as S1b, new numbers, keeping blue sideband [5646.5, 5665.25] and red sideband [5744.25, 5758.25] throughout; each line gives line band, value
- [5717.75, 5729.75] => -0.03 mag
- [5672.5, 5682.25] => -0.03 mag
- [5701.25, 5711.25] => 0.07 mag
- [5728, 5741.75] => 0.00 mag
